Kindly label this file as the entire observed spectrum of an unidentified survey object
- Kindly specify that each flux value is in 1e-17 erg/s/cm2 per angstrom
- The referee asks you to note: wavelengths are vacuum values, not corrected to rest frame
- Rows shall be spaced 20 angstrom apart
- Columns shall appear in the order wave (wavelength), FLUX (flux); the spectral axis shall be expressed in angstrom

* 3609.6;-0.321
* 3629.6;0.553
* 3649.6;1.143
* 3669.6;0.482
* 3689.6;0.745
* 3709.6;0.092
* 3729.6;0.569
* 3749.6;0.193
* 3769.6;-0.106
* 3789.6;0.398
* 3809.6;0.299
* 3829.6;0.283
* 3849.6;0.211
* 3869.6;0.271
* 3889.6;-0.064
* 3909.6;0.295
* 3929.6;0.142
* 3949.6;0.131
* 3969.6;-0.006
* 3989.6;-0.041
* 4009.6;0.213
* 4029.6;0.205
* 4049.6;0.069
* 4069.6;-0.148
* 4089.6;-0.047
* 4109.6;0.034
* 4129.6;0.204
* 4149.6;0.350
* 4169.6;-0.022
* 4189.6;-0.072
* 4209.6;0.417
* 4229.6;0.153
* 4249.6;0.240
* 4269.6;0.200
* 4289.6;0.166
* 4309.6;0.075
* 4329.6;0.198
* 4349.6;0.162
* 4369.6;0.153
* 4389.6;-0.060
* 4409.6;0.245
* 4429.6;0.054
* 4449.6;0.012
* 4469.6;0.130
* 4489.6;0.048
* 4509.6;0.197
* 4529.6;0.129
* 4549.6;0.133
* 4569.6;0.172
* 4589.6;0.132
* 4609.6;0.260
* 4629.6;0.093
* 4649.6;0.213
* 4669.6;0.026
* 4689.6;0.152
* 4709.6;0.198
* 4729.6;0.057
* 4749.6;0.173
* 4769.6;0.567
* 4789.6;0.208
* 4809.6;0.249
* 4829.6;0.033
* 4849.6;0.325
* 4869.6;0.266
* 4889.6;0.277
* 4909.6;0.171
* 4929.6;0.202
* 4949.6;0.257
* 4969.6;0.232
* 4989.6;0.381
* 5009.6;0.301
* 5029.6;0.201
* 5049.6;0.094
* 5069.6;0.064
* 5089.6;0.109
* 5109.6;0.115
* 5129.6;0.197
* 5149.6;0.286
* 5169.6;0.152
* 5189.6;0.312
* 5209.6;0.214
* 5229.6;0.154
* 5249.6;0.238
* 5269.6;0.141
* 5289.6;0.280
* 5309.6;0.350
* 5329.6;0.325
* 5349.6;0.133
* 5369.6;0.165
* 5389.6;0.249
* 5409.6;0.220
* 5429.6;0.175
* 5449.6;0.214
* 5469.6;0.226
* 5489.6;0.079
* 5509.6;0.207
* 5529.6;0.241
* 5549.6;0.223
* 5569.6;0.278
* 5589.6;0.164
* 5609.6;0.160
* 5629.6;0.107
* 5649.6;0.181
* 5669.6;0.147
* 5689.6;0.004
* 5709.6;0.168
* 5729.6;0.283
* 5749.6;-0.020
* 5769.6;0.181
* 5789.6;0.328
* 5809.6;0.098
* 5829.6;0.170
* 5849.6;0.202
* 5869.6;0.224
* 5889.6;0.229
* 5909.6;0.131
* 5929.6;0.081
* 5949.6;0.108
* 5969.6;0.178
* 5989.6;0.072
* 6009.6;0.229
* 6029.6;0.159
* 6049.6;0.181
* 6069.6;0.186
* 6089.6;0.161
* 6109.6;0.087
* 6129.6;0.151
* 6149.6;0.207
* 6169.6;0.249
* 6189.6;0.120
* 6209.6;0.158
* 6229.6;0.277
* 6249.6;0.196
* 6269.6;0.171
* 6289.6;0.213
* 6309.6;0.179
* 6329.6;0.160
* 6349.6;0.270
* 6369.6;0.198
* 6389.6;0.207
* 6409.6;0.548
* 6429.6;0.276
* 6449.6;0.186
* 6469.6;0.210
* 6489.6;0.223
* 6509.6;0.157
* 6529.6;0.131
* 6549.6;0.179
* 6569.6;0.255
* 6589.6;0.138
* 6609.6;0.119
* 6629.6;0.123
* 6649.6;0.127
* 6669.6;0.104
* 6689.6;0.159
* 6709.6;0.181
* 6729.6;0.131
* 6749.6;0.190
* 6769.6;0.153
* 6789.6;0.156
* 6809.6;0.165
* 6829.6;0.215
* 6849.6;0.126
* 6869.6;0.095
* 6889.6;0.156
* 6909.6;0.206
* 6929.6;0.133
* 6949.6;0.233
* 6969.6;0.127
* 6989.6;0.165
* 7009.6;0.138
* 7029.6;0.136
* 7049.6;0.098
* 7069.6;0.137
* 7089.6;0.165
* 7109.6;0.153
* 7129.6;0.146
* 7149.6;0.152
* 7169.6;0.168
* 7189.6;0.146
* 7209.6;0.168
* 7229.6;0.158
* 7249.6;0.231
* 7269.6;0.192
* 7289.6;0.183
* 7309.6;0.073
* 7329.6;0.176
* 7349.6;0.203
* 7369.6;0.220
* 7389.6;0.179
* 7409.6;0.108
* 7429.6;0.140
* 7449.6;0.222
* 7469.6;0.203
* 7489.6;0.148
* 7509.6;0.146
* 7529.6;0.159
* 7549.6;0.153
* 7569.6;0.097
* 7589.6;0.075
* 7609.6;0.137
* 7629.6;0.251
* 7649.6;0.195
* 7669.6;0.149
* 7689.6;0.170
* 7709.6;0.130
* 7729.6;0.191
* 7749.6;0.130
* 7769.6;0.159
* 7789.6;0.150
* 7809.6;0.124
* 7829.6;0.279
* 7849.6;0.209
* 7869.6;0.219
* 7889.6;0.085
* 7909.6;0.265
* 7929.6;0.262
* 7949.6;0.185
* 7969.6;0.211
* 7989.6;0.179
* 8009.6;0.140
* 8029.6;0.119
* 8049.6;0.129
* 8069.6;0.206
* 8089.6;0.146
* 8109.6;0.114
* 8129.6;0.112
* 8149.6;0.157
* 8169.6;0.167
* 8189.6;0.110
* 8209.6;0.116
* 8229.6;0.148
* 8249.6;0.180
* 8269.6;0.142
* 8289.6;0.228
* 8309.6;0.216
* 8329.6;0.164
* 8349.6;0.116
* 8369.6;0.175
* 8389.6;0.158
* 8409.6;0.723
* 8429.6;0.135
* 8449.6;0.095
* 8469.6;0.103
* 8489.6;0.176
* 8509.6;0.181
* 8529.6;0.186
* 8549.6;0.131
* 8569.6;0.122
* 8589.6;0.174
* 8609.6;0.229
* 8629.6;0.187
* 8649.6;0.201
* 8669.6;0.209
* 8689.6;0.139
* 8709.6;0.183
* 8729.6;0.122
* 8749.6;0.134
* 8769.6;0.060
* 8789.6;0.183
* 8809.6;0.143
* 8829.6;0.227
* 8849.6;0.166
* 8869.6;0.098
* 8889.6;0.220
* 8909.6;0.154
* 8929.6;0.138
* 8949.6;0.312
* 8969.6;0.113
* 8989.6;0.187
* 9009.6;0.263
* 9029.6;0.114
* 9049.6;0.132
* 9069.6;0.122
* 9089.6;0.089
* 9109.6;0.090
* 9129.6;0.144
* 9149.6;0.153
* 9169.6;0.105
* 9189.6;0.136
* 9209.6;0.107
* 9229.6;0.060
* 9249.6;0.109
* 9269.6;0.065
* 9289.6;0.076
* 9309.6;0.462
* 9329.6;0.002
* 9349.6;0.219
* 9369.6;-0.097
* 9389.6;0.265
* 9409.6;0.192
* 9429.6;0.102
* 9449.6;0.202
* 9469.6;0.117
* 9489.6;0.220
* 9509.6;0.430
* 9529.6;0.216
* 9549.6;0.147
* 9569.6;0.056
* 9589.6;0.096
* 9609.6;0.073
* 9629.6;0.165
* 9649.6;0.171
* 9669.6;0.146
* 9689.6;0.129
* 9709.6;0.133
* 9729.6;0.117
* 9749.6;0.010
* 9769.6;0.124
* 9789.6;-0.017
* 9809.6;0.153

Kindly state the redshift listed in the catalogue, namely 0.281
